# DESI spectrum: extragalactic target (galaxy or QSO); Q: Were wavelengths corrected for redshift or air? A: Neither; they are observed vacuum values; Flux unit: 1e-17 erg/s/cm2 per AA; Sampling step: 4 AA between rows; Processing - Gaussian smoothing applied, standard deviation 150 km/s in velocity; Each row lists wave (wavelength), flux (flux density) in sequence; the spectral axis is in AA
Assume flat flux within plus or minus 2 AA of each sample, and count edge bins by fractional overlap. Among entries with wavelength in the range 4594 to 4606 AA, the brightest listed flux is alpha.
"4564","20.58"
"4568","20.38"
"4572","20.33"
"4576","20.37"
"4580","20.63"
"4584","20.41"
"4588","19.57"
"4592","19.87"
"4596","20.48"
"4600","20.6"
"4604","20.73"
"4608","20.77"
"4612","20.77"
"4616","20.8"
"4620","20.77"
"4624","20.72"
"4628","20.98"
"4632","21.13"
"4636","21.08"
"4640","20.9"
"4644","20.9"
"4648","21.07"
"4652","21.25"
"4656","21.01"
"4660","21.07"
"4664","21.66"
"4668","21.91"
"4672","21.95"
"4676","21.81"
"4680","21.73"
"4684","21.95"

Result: 20.73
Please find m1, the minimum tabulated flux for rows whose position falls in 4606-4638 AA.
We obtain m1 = 20.72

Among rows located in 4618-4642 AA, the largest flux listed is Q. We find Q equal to 21.13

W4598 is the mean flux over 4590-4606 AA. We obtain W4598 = 20.4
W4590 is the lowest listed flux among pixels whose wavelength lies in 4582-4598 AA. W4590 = 19.57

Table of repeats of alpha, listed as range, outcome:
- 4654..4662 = 21.07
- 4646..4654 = 21.25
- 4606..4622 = 20.8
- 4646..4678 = 21.95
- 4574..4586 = 20.63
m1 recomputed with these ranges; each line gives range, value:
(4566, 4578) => 20.33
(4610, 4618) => 20.77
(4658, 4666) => 21.07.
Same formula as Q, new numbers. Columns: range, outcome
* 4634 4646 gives 21.08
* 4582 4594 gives 20.41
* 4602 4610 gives 20.77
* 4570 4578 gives 20.37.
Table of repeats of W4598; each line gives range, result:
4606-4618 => 20.8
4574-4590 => 20.2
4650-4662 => 21.1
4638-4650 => 21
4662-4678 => 21.8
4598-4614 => 20.7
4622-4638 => 21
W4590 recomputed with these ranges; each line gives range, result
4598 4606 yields 20.6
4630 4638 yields 21.08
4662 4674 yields 21.66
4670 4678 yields 21.81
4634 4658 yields 20.9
